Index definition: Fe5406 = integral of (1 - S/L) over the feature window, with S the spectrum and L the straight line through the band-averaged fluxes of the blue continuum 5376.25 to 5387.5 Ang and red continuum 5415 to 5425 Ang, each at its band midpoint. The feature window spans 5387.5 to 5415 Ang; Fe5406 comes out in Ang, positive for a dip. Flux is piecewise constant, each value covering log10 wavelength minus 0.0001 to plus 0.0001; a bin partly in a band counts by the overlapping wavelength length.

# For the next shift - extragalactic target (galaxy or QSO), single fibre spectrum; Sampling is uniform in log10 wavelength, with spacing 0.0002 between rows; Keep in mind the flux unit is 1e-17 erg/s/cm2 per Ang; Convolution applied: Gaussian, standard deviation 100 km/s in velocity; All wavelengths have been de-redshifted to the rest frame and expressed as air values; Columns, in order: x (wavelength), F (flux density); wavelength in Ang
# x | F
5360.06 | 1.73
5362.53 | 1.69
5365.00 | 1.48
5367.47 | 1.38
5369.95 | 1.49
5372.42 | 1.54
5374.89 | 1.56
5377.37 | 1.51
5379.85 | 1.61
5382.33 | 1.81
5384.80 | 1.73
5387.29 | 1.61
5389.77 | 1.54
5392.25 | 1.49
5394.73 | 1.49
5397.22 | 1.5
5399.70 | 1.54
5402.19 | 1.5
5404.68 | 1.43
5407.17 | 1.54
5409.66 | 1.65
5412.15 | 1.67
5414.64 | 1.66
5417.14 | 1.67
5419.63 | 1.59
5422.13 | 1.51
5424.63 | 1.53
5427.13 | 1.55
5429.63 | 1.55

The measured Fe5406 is 1.3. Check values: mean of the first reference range 1.66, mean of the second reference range 1.59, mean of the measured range 1.55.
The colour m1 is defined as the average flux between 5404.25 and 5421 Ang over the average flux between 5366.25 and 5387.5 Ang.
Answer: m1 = 1.02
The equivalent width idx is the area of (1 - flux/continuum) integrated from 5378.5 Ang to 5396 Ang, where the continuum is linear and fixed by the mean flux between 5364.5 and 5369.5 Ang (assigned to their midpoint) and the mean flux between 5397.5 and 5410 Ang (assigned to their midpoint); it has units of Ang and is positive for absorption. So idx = -1.5 Ang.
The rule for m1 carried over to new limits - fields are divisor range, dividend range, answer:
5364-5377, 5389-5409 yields 1.01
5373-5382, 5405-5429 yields 1.00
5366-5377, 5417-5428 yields 1.04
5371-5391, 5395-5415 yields 0.96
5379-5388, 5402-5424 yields 0.93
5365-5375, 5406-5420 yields 1.10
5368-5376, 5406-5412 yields 1.06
